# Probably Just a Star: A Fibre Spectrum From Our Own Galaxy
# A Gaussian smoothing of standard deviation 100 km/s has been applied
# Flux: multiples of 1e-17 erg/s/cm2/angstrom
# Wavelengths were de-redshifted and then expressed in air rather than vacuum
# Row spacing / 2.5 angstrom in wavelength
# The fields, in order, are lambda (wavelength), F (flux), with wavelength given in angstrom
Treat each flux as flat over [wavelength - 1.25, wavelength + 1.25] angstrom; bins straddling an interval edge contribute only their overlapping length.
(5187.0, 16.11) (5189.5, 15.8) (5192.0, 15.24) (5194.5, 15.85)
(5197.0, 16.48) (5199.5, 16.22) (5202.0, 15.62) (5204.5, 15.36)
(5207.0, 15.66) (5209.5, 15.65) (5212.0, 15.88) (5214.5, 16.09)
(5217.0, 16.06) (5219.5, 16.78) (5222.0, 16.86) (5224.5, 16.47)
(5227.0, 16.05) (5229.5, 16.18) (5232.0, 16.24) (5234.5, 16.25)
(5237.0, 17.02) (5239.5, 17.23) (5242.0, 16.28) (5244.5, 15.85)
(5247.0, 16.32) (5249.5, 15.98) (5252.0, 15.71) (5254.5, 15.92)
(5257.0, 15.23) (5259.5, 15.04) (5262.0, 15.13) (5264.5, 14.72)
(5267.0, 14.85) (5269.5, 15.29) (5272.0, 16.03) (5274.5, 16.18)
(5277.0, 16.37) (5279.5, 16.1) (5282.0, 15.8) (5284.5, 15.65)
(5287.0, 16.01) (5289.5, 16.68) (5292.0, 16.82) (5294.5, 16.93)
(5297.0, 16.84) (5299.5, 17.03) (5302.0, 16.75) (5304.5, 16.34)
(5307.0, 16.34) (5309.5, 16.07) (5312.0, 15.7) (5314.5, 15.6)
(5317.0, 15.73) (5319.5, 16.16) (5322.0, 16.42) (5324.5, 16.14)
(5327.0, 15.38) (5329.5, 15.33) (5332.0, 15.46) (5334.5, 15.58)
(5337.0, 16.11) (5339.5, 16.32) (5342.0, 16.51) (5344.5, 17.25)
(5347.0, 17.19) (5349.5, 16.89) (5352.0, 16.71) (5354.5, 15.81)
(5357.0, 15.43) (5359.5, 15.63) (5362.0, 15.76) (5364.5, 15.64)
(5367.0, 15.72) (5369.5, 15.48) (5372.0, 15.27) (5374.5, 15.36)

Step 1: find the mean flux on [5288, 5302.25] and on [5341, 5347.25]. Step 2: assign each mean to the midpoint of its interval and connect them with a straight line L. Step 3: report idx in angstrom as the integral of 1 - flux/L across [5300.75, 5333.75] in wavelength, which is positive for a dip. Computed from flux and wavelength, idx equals 1.8 angstrom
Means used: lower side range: 16.8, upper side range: 17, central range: 15.9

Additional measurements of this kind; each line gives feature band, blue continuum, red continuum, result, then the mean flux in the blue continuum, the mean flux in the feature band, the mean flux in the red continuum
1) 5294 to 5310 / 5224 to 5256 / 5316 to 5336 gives -0.7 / 16.3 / 16.6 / 15.8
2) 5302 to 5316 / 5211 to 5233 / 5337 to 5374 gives 0.1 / 16.3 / 16.1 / 16.1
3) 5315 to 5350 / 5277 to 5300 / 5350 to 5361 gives -0.1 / 16.4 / 16.1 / 16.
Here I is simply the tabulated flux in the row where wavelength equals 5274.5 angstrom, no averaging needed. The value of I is 16.18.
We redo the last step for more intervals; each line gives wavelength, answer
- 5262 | 15.13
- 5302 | 16.75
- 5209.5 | 15.65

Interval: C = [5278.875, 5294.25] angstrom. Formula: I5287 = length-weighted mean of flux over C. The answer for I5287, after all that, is 16.2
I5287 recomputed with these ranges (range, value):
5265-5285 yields 15.7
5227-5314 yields 16.1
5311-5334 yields 15.8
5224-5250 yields 16.4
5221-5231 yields 16.4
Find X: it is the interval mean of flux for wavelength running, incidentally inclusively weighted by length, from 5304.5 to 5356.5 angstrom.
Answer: 16.1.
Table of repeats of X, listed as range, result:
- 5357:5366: 15.6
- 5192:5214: 15.8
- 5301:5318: 16.1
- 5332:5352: 16.5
